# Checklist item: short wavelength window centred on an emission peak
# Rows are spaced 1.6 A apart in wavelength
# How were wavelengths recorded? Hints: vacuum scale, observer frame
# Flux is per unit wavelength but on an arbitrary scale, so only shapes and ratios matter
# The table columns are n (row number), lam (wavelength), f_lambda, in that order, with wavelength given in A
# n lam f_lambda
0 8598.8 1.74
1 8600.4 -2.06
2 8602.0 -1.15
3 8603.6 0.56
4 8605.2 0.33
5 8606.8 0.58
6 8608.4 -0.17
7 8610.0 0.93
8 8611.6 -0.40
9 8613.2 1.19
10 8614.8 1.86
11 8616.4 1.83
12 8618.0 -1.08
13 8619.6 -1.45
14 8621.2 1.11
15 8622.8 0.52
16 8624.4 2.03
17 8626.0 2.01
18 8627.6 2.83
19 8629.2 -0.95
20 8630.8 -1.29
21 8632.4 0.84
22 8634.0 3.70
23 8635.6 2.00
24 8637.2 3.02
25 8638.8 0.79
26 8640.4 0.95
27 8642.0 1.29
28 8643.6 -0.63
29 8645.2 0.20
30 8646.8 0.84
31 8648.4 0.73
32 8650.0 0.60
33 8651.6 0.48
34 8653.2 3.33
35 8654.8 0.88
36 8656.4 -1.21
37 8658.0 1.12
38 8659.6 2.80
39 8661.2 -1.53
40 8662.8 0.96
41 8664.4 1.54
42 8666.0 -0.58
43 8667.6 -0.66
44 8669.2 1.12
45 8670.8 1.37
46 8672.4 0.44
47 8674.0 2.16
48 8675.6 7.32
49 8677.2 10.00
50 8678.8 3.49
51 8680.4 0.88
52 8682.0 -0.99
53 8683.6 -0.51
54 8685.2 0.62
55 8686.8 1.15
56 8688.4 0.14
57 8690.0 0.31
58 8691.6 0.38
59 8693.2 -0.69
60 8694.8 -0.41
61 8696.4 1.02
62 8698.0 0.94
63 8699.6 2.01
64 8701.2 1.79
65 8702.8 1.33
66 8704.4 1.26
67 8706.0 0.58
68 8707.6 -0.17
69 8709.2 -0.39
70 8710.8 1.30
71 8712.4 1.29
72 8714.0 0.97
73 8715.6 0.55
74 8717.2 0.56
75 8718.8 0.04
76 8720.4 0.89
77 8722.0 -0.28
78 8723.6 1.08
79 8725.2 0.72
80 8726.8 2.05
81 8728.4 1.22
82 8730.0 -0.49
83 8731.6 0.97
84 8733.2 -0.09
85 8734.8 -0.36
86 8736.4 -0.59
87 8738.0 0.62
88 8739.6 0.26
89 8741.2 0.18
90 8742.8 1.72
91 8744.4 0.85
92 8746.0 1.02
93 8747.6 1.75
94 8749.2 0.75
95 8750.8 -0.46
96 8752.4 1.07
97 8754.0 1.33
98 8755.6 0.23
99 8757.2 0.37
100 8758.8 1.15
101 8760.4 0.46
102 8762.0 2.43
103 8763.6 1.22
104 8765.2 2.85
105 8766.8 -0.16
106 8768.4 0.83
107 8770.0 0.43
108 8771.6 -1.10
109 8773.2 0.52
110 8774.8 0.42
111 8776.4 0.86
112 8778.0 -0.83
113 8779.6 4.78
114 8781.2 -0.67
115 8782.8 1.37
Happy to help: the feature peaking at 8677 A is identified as Halpha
